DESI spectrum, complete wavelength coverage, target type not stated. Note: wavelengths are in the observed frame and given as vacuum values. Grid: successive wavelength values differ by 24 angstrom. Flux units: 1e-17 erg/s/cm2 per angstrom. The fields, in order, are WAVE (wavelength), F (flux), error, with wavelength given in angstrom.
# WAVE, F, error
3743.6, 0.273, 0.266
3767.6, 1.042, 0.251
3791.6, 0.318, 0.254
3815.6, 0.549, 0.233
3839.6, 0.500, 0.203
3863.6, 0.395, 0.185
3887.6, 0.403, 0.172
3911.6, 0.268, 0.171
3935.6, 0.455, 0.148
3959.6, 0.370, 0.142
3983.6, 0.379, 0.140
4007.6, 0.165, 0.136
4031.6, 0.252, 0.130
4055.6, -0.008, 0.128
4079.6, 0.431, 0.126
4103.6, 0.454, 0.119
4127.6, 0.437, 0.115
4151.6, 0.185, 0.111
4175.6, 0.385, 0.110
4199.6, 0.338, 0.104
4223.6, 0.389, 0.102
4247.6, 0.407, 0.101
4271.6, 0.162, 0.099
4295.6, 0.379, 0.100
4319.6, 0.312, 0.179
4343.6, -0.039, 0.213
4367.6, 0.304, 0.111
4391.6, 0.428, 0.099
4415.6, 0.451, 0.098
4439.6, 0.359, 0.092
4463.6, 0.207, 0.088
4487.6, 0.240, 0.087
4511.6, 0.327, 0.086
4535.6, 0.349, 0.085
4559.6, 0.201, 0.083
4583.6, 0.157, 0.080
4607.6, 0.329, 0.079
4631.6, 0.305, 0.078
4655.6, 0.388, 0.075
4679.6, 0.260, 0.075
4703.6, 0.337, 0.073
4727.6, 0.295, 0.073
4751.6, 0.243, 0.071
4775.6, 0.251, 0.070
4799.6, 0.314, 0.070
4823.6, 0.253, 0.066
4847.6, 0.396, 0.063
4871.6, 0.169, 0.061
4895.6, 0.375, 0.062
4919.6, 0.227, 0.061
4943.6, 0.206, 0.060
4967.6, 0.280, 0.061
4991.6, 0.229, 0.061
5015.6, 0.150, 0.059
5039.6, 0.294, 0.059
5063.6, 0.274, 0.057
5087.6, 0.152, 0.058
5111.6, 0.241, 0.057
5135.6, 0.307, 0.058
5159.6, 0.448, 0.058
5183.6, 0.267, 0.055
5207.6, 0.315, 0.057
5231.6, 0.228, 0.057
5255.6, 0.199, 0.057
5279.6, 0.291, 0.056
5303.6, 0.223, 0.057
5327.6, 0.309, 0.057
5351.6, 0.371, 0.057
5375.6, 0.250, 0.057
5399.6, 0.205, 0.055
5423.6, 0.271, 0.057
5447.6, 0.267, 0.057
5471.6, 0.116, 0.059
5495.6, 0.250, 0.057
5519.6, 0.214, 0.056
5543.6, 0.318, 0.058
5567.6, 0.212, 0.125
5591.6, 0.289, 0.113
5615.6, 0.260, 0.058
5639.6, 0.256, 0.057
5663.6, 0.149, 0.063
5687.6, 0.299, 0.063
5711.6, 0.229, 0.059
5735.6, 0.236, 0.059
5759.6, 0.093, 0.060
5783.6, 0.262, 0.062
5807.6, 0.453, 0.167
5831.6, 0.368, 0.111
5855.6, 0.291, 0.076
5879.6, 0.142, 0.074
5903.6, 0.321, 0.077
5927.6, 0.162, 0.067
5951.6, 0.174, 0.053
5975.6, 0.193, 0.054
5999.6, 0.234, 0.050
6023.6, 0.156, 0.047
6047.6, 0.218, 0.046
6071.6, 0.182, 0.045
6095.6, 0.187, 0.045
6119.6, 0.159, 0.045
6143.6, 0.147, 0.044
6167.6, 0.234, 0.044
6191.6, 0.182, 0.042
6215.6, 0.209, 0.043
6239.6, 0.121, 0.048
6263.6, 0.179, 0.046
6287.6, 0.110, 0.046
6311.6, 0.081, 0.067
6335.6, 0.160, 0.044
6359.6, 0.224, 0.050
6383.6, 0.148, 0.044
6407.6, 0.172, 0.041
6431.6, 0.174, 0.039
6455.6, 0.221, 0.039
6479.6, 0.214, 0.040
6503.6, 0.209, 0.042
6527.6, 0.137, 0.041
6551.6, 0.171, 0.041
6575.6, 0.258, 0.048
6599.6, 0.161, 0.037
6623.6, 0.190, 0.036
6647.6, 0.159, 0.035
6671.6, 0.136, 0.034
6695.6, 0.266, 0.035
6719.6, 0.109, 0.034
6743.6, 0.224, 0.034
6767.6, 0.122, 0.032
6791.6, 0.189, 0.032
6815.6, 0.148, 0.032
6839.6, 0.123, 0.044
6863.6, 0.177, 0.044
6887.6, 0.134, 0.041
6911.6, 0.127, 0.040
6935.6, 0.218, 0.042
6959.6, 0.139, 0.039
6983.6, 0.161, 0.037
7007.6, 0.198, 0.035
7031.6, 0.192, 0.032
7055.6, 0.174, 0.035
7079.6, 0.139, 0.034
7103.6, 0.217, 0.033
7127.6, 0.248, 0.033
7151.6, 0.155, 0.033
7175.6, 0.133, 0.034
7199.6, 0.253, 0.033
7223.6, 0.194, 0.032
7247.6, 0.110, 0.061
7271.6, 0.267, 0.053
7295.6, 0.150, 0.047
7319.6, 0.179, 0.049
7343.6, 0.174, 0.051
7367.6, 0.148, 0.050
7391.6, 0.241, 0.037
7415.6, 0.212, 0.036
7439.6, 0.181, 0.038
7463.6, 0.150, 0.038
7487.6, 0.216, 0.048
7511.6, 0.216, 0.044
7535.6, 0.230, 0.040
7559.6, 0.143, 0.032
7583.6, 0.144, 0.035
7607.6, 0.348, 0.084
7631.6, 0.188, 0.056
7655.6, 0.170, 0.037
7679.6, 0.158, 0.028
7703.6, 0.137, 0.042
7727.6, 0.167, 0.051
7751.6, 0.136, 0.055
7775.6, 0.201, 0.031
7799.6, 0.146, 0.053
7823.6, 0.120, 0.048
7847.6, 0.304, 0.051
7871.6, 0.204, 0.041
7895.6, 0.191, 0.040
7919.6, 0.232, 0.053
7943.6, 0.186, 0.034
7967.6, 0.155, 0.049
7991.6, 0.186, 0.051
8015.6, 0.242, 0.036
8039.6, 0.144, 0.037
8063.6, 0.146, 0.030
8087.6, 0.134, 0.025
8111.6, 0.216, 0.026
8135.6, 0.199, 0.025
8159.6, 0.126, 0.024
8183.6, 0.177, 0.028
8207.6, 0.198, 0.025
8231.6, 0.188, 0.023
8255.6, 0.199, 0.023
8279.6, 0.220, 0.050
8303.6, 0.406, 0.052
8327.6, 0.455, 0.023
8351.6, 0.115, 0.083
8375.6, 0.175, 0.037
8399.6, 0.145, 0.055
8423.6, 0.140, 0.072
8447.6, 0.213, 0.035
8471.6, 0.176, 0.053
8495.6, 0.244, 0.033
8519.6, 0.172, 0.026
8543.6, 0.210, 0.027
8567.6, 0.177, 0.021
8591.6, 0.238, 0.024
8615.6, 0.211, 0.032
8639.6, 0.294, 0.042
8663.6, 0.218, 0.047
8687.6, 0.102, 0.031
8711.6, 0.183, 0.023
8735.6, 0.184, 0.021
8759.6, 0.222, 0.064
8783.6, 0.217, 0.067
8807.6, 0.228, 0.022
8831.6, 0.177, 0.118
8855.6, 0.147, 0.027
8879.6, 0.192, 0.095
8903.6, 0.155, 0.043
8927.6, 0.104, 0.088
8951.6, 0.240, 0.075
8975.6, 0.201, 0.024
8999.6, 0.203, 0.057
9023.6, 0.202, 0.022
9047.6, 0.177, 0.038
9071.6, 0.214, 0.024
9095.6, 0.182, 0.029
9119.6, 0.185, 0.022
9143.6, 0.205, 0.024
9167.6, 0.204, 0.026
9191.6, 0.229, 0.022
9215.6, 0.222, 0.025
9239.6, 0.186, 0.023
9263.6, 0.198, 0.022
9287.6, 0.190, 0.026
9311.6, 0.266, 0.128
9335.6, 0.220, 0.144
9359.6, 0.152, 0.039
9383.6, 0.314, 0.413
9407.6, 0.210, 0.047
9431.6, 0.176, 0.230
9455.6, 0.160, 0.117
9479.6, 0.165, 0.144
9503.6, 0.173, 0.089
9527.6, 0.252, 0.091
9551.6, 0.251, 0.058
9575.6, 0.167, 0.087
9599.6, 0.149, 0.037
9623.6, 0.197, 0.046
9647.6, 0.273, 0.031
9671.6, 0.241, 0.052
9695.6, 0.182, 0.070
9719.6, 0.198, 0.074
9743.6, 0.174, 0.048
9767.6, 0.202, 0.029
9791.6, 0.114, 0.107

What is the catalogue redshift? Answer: 1.23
